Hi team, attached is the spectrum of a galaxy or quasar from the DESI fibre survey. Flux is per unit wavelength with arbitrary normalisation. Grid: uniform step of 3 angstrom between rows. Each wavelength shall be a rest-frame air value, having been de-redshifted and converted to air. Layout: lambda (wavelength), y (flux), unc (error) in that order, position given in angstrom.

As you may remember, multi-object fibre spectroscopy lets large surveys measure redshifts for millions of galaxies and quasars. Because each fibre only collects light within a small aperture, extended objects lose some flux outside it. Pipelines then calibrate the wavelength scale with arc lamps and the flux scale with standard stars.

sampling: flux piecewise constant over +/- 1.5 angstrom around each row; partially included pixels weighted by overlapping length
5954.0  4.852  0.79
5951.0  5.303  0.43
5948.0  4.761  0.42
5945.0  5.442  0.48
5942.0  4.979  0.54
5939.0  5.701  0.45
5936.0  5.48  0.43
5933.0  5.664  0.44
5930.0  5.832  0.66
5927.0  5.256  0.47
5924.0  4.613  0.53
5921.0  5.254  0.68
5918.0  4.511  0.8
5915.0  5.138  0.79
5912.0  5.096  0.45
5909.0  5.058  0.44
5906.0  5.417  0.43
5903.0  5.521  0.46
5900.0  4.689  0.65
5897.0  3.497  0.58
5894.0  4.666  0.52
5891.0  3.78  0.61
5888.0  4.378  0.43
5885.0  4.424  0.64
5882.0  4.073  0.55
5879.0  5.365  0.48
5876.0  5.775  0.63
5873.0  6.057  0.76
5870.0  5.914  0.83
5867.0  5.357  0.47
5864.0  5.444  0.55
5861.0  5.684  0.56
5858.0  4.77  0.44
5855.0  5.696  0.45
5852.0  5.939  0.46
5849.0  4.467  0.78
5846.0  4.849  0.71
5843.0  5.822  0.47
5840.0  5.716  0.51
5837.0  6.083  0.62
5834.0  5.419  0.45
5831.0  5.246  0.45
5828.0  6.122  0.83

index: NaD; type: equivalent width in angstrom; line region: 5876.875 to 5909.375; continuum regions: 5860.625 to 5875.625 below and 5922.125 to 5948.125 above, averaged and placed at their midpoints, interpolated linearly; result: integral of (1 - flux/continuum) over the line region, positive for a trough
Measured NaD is 5.4 angstrom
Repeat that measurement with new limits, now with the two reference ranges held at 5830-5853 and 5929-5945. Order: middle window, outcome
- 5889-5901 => 2.9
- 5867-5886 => 0.6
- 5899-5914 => 0.9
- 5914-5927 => 1.4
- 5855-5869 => 0.2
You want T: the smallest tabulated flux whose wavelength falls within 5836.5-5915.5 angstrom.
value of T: 3.497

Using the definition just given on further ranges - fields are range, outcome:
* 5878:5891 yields 3.78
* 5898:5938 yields 4.511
